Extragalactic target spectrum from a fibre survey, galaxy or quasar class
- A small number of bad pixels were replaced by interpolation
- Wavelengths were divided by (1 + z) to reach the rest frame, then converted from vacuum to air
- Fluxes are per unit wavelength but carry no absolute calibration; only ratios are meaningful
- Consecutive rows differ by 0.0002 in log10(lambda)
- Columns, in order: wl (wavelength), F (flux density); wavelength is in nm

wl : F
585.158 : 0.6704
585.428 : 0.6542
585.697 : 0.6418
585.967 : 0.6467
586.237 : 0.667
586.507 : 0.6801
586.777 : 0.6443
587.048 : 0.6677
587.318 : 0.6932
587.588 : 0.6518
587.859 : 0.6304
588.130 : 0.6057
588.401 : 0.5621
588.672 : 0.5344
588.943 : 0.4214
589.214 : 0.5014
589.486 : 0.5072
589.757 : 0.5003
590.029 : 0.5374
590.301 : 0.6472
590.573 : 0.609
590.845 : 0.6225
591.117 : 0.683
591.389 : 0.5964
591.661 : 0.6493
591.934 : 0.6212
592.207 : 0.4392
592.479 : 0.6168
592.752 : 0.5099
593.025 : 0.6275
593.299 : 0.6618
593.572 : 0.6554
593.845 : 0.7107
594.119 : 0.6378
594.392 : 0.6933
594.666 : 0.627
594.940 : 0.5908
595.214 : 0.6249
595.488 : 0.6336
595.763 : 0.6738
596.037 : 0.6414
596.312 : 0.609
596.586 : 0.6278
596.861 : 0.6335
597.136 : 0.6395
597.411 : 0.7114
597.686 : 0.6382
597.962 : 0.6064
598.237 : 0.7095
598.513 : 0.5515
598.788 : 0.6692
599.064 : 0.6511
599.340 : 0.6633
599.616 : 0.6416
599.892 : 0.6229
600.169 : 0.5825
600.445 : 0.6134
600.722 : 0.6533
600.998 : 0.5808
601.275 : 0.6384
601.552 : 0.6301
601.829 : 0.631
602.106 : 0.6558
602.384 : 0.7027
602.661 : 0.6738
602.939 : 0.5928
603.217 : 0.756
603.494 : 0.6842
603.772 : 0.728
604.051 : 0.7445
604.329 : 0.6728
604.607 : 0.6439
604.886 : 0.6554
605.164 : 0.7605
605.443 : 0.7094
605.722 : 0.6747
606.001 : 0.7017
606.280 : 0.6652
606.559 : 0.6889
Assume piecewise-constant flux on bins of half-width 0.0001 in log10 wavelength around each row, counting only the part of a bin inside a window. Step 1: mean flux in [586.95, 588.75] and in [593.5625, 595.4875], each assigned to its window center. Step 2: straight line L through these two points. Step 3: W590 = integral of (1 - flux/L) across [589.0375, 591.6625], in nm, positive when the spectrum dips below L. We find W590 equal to 0.22 nm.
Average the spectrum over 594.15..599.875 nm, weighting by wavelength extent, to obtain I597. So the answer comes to 0.641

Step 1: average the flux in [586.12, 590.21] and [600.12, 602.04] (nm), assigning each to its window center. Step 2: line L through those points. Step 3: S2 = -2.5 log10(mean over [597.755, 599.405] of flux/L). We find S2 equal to -0.04 mag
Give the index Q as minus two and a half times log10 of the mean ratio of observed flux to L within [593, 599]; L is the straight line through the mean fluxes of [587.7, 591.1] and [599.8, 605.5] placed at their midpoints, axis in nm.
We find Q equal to -0.06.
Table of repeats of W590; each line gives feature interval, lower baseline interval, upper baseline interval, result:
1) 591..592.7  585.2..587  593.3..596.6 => 0.141 nm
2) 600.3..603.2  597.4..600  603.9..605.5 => 0.125 nm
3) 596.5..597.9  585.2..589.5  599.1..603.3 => -0.036 nm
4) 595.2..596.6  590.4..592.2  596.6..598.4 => 0.015 nm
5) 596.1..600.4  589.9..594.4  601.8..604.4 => 0.124 nm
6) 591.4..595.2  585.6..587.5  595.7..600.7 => 0.178 nm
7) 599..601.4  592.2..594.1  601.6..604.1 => 0.133 nm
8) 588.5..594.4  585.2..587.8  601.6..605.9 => 0.703 nm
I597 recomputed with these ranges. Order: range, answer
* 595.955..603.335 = 0.641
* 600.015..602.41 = 0.629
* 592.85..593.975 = 0.658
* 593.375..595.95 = 0.65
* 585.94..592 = 0.602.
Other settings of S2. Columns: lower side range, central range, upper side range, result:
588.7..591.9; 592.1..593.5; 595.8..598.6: 0.03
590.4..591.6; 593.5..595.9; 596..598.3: -0.02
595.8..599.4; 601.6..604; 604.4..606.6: -0.01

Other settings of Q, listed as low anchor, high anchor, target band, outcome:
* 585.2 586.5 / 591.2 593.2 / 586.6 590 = 0.10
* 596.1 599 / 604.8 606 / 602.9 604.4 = -0.02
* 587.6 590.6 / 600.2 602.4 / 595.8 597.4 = -0.07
